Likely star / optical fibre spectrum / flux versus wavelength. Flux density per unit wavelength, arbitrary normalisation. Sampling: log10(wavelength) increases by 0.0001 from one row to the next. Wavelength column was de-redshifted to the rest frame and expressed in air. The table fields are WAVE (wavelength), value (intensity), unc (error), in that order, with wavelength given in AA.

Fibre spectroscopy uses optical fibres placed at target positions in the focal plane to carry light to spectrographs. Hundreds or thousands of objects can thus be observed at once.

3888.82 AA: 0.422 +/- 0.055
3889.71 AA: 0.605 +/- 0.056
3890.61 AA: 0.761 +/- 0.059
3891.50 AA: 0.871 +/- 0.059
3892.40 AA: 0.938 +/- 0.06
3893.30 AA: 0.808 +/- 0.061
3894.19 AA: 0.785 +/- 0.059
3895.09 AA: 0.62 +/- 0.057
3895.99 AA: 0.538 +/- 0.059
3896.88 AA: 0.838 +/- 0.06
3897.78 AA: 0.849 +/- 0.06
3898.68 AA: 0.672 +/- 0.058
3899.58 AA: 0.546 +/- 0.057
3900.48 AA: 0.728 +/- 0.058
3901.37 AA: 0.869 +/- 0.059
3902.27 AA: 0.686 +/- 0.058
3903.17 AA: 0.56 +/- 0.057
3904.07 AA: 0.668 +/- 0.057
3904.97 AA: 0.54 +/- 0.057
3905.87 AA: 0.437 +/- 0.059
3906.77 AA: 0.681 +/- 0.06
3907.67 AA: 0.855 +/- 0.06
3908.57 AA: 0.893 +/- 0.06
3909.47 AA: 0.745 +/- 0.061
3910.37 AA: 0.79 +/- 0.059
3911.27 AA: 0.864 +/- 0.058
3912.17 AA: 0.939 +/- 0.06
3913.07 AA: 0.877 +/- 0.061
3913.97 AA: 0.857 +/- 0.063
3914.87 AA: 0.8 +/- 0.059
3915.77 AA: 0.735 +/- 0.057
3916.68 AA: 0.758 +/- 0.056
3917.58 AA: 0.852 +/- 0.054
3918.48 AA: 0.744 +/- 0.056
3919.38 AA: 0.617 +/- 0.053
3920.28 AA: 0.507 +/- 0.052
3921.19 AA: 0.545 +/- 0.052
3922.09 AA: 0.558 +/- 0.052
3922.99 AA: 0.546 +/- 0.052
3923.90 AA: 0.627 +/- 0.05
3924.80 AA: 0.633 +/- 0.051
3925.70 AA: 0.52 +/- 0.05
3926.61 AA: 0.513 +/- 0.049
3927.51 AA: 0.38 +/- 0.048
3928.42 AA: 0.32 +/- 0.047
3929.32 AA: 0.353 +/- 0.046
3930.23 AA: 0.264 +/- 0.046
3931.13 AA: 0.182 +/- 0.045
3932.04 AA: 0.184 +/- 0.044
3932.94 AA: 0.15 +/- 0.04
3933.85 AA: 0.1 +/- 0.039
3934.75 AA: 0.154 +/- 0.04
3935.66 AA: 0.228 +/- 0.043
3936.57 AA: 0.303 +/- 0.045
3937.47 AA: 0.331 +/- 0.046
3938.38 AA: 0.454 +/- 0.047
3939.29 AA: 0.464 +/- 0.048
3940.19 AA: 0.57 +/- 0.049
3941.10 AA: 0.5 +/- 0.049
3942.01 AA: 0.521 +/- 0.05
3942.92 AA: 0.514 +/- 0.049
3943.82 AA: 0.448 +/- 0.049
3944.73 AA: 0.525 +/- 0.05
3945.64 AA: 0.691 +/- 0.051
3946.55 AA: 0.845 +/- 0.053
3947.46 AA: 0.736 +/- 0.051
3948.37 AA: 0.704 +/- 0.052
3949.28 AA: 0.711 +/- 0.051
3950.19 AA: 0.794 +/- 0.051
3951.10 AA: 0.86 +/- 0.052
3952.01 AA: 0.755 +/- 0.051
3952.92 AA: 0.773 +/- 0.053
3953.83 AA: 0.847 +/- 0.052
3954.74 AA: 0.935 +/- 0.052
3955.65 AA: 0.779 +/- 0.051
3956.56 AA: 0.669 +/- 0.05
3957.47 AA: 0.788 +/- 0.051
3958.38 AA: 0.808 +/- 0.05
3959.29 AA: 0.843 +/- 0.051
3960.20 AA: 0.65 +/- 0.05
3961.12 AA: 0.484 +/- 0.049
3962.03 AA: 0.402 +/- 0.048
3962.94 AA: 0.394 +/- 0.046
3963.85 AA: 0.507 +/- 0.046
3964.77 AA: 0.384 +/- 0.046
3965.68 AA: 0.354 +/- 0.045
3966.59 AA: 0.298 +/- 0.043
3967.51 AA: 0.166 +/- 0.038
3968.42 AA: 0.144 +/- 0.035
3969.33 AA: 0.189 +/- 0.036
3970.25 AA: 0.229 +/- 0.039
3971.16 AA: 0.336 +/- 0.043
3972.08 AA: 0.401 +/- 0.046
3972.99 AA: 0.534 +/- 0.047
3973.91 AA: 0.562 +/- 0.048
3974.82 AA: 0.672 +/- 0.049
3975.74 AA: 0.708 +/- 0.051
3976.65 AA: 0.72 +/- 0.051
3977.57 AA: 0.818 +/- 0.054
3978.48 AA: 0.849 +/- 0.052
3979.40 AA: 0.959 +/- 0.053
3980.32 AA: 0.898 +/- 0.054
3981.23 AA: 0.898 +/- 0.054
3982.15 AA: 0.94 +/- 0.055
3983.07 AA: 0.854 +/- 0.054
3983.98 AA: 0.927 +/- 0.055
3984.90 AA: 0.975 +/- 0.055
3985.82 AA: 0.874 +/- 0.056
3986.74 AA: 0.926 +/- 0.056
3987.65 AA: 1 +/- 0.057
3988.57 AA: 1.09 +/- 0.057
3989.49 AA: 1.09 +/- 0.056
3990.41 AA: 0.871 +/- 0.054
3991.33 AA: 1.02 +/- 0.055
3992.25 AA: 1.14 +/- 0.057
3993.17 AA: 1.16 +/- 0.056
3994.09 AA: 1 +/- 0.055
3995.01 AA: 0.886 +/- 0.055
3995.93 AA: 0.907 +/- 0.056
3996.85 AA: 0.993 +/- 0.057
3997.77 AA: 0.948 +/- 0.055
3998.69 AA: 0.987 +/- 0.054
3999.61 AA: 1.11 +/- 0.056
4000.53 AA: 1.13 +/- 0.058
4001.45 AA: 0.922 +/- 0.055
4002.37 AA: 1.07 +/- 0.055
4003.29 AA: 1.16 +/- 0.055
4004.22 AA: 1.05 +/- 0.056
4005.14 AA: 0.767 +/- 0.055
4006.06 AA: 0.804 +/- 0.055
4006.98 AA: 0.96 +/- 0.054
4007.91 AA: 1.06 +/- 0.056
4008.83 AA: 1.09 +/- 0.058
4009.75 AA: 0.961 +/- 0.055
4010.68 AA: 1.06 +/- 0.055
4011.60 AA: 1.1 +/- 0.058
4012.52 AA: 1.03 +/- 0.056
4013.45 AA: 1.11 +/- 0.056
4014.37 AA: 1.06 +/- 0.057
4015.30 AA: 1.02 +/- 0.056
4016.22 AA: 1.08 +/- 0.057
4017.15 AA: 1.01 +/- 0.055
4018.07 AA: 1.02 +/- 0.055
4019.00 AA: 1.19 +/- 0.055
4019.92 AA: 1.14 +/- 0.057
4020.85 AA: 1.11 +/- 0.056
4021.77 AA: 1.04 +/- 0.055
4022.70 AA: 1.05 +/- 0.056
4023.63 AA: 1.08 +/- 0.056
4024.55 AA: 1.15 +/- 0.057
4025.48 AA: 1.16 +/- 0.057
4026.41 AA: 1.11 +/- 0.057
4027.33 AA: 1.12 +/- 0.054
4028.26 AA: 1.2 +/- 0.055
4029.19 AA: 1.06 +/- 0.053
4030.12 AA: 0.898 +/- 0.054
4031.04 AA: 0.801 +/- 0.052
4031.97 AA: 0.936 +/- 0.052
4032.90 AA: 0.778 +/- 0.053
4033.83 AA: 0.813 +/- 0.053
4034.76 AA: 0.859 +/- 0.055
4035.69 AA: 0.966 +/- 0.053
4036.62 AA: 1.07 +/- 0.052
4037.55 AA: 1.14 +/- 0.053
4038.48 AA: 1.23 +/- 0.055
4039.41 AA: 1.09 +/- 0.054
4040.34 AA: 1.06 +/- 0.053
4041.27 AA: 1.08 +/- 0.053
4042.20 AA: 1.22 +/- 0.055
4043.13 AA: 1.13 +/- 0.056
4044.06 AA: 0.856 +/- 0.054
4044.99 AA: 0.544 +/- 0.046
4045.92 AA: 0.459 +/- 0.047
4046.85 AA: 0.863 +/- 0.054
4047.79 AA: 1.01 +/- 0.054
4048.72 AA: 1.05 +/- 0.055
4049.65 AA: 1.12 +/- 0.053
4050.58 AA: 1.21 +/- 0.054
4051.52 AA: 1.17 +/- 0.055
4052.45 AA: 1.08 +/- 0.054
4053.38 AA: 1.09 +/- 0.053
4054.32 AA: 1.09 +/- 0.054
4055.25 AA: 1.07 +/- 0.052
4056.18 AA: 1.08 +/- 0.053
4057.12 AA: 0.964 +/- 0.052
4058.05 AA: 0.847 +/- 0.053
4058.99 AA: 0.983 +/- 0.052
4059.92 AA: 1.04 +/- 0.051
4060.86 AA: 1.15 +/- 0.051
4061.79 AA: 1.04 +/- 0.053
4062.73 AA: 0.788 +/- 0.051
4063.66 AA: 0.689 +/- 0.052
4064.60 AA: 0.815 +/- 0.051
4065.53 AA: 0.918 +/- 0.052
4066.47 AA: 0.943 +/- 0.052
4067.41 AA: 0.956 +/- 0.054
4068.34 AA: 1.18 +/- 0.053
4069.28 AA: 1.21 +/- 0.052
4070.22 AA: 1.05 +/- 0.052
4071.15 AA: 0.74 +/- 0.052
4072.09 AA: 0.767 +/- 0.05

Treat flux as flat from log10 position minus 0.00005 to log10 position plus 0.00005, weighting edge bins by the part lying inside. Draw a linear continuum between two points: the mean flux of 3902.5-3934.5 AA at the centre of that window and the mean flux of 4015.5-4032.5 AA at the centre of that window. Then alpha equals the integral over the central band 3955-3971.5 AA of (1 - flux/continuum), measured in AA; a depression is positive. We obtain 6.4 AA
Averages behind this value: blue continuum 0.586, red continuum 1.06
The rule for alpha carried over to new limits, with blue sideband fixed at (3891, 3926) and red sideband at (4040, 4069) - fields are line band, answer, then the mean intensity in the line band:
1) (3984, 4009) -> -3.40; 0.997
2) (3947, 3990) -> 7.37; 0.686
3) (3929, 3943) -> 8.09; 0.324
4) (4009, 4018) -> -1.37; 1.05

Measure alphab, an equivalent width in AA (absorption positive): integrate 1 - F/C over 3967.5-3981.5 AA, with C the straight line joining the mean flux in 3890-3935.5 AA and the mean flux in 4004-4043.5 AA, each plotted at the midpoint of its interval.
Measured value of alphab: 4.63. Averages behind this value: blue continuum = 0.622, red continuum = 1.04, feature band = 0.577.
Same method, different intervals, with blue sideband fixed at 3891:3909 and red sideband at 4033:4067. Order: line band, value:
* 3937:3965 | 5.98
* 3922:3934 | 6.01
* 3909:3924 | 0.35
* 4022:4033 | -1.08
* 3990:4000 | -1.29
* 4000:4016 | -1.97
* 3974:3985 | 0.29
